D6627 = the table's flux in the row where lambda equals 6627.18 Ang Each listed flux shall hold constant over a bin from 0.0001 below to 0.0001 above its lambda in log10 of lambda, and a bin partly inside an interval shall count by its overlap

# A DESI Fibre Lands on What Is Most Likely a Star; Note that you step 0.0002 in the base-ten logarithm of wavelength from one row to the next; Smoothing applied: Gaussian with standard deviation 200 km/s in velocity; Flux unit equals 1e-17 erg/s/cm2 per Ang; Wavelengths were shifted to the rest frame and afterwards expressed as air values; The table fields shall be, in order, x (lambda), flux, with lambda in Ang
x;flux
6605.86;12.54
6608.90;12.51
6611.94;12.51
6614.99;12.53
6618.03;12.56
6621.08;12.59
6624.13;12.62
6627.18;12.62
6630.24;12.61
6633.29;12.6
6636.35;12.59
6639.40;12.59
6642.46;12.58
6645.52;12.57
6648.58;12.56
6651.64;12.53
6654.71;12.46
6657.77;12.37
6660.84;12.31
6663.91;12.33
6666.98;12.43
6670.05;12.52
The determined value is 12.62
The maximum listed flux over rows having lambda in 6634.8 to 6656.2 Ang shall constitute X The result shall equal 12.59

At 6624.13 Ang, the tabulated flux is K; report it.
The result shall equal 12.62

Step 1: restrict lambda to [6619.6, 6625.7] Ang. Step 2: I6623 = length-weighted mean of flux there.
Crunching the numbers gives 12.6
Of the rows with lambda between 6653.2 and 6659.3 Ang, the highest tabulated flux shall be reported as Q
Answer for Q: 12.46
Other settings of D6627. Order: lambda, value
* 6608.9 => 12.51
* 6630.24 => 12.61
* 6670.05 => 12.52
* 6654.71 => 12.46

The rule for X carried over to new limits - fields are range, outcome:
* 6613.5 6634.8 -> 12.62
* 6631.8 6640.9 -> 12.6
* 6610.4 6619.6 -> 12.56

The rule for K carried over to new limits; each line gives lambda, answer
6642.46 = 12.58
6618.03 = 12.56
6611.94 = 12.51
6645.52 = 12.57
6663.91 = 12.33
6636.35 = 12.59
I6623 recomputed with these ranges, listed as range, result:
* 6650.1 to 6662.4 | 12.4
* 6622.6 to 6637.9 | 12.6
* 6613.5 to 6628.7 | 12.6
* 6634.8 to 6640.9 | 12.6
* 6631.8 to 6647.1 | 12.6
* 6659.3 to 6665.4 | 12.3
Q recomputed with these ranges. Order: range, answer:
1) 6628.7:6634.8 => 12.61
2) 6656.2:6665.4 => 12.37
